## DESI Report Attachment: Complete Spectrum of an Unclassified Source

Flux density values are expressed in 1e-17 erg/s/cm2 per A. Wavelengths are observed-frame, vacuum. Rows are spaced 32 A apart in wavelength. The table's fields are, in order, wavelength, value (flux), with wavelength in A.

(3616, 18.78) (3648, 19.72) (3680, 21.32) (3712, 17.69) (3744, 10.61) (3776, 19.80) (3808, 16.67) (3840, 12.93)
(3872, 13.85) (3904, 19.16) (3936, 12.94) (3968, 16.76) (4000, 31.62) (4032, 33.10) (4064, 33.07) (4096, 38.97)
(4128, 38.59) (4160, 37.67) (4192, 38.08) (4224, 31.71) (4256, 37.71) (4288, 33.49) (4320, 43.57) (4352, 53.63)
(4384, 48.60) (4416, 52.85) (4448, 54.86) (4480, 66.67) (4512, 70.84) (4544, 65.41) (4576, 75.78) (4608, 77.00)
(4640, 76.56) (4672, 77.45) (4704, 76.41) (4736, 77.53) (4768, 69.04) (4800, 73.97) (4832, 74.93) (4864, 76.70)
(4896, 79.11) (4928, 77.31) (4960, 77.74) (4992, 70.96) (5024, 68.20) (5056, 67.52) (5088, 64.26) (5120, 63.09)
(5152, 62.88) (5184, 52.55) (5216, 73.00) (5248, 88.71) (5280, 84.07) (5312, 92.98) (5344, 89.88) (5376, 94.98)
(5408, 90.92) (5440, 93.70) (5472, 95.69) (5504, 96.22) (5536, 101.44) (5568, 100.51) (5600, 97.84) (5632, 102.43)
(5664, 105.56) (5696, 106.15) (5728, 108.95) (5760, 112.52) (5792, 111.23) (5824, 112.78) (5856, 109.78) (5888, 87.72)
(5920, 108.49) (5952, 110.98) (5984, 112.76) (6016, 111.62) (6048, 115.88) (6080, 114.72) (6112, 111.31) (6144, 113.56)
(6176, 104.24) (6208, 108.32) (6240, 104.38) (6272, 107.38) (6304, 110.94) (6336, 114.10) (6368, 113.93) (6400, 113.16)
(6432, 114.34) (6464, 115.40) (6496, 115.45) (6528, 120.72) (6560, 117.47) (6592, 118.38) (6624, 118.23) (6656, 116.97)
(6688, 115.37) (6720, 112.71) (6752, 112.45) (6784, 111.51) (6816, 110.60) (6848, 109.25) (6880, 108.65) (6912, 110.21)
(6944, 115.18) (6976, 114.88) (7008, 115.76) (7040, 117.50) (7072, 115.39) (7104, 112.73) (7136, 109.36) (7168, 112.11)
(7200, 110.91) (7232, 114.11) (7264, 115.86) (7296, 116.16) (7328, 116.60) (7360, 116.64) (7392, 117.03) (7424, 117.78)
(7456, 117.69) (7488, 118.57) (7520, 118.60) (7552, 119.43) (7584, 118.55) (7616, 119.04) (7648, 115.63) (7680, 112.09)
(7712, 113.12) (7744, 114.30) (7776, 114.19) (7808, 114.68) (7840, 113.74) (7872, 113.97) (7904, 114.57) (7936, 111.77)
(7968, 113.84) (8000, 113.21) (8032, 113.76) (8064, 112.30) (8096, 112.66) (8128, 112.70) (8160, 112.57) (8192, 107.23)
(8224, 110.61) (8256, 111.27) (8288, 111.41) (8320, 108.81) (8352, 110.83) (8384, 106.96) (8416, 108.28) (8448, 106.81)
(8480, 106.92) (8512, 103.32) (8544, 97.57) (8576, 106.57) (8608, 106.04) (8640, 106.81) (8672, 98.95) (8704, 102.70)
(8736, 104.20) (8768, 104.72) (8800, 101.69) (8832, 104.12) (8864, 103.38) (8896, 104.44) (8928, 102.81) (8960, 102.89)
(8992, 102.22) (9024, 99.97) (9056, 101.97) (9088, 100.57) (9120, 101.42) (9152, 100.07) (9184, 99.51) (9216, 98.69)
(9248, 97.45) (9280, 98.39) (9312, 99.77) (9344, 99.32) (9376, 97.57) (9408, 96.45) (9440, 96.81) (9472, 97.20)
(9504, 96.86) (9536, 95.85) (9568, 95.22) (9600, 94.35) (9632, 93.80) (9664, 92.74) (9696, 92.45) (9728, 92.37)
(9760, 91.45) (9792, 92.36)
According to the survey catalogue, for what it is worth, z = 0.000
